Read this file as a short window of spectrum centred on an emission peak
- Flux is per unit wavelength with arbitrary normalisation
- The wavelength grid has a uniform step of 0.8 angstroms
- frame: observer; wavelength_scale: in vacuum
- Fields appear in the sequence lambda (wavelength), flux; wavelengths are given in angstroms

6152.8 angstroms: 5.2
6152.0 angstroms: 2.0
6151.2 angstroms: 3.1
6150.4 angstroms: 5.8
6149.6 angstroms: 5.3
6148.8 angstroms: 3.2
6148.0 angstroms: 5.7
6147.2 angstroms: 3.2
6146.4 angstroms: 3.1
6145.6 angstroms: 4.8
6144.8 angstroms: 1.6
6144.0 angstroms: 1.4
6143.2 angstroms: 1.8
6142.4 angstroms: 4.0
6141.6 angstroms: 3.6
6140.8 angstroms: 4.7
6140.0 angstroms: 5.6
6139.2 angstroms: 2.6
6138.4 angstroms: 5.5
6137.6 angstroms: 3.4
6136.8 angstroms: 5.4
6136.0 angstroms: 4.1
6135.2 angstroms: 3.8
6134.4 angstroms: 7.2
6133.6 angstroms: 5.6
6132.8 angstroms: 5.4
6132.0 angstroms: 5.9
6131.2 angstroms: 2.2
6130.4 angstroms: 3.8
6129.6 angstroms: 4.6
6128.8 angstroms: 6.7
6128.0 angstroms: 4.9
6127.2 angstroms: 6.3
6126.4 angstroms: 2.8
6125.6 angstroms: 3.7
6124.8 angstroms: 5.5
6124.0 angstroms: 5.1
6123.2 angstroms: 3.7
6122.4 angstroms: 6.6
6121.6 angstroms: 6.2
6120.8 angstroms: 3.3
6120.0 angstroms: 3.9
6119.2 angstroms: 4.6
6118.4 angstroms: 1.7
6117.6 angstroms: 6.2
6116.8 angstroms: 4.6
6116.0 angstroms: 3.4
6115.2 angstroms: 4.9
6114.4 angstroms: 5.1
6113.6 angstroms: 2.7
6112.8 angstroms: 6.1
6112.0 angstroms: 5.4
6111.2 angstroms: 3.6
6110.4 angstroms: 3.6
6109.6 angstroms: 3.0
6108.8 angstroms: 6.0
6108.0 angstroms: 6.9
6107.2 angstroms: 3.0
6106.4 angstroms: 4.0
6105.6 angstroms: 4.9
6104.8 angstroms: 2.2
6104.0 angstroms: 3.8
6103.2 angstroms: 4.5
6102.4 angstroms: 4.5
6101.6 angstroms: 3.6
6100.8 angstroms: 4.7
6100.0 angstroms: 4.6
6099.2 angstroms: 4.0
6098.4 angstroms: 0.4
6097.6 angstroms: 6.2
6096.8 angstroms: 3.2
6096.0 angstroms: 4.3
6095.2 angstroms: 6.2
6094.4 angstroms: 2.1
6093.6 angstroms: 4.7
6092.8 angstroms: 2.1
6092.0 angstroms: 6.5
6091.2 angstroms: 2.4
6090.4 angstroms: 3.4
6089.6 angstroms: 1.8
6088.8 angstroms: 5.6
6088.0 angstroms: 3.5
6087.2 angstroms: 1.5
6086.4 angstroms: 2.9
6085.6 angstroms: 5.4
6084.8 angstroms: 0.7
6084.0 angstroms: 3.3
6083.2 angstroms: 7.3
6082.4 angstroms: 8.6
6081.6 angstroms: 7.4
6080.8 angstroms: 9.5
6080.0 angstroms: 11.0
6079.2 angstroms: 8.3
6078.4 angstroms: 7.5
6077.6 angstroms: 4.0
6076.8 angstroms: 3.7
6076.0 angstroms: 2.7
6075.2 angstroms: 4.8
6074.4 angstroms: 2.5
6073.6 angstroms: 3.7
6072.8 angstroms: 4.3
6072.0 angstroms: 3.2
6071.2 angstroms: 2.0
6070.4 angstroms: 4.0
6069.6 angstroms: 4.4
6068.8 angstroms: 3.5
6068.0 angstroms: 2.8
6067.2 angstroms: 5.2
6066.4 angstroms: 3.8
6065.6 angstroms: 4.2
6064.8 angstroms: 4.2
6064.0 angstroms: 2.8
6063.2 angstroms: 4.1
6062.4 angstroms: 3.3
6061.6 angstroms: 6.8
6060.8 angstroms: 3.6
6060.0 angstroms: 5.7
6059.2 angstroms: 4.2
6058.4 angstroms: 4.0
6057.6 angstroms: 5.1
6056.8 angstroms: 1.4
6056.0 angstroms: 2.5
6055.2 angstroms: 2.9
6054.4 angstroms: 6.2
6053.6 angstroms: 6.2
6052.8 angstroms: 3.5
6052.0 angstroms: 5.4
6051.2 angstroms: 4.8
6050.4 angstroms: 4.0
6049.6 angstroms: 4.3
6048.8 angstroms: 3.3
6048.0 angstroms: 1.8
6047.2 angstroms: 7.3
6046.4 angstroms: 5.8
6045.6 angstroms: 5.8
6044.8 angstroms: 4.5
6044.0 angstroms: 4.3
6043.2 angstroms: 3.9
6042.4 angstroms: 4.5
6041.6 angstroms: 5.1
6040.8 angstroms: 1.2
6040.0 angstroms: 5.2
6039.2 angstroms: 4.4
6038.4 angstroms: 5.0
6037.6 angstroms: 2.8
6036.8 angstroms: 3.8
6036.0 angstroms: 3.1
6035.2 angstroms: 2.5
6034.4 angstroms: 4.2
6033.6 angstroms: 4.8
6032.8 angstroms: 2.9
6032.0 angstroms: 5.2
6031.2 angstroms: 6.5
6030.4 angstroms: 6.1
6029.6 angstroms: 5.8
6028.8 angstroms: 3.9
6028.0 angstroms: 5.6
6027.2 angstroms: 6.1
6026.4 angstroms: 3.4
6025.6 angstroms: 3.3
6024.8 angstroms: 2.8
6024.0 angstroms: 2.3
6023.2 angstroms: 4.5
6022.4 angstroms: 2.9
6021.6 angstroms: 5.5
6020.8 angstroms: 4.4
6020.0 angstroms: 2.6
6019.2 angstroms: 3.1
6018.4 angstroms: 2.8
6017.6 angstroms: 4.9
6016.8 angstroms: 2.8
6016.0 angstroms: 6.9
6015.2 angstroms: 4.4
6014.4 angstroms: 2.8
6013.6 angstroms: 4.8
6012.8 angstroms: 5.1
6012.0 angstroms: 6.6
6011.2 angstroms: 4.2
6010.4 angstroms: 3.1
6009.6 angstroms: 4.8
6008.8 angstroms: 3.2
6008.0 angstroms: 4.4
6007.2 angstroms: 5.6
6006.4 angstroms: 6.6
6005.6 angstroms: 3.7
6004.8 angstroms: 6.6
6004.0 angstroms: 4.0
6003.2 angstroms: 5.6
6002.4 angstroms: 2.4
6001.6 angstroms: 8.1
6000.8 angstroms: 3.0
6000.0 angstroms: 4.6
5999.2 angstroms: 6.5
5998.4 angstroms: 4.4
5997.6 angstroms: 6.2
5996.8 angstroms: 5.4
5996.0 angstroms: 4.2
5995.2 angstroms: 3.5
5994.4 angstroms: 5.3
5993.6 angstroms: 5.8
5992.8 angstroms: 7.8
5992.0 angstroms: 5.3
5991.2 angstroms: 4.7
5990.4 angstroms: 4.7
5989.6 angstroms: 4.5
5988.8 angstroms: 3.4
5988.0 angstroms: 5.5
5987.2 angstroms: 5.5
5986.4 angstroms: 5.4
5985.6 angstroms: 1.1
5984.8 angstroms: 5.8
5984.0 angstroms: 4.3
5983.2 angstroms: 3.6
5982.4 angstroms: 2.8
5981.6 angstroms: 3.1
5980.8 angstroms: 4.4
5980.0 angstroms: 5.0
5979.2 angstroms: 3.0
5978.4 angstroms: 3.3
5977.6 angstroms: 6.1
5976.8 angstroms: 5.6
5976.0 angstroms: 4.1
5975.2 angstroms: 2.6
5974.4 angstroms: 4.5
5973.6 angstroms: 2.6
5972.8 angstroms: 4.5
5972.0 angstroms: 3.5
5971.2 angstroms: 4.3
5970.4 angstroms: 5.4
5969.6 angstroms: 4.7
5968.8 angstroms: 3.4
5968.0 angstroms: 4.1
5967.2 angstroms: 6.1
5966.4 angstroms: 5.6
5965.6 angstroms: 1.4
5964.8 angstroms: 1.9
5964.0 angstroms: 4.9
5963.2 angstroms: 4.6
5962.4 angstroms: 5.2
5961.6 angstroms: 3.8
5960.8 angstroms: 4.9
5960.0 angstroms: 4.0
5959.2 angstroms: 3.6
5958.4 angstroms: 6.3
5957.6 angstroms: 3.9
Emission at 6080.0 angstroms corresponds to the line H-gamma 4340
